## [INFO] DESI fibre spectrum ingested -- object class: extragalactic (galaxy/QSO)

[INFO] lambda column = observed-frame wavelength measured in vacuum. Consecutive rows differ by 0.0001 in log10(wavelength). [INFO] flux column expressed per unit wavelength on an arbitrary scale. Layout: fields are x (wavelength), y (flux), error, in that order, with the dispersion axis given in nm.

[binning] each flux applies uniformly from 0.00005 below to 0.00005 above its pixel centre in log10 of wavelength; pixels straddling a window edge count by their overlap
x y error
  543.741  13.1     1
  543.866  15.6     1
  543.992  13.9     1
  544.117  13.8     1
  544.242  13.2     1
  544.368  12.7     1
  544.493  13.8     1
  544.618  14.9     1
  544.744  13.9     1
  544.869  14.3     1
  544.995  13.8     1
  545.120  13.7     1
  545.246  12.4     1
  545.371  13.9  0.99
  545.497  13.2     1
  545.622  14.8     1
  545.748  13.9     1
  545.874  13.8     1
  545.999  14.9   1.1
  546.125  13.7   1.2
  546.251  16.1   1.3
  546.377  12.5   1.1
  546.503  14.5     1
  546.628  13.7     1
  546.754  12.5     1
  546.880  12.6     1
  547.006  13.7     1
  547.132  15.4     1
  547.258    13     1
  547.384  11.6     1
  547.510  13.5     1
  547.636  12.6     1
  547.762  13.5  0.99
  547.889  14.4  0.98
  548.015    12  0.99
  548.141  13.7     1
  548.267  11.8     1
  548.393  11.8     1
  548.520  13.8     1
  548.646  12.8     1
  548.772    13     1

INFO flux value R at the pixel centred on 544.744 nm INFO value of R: 13.9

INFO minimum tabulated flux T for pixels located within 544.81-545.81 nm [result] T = 12.4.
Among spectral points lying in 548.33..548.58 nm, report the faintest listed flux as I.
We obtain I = 11.8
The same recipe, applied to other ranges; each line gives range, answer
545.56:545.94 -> 13.8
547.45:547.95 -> 12.6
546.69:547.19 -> 12.5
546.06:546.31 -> 13.7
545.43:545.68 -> 13.2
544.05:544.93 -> 12.7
